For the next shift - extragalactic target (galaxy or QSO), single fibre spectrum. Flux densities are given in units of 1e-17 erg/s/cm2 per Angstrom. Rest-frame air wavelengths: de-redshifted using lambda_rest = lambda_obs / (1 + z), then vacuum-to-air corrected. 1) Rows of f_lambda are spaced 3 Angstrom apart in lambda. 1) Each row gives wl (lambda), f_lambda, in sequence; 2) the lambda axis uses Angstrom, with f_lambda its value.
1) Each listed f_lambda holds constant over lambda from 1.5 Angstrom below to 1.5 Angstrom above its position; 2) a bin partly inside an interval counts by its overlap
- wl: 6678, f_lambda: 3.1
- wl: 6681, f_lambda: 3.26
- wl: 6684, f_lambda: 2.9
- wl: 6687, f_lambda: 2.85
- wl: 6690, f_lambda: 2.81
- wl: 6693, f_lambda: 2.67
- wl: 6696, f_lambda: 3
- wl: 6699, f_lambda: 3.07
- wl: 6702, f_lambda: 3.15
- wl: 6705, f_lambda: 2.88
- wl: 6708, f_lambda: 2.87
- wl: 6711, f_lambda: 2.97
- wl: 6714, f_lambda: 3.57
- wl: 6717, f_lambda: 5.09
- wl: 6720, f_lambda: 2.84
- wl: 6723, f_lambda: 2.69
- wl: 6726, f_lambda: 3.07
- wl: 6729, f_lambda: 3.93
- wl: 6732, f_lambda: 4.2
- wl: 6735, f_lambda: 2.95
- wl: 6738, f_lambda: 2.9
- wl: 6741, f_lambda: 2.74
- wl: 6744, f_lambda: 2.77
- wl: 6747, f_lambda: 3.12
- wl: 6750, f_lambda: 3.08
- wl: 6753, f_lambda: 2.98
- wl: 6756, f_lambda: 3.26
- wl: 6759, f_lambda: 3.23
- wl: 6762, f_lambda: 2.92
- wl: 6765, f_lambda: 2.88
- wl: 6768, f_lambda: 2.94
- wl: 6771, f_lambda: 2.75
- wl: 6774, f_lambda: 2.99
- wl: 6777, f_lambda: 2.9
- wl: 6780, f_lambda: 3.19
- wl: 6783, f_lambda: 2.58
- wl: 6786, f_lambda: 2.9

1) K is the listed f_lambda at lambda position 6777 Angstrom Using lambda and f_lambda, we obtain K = 2.9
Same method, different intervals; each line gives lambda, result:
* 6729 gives 3.93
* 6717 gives 5.09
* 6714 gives 3.57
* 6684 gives 2.9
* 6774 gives 2.99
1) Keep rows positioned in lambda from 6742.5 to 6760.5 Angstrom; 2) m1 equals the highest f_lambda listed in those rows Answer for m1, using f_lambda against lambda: 3.26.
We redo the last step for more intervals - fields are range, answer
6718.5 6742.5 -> 4.2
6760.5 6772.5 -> 2.94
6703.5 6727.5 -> 5.09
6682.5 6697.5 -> 3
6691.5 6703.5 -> 3.15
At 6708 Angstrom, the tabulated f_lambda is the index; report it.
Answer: 2.87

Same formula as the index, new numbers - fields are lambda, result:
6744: 2.77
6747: 3.12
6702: 3.15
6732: 4.2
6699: 3.07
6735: 2.95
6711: 2.97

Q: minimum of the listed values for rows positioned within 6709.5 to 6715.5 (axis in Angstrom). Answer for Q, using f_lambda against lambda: 2.97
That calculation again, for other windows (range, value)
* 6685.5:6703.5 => 2.67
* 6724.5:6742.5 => 2.74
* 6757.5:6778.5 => 2.75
